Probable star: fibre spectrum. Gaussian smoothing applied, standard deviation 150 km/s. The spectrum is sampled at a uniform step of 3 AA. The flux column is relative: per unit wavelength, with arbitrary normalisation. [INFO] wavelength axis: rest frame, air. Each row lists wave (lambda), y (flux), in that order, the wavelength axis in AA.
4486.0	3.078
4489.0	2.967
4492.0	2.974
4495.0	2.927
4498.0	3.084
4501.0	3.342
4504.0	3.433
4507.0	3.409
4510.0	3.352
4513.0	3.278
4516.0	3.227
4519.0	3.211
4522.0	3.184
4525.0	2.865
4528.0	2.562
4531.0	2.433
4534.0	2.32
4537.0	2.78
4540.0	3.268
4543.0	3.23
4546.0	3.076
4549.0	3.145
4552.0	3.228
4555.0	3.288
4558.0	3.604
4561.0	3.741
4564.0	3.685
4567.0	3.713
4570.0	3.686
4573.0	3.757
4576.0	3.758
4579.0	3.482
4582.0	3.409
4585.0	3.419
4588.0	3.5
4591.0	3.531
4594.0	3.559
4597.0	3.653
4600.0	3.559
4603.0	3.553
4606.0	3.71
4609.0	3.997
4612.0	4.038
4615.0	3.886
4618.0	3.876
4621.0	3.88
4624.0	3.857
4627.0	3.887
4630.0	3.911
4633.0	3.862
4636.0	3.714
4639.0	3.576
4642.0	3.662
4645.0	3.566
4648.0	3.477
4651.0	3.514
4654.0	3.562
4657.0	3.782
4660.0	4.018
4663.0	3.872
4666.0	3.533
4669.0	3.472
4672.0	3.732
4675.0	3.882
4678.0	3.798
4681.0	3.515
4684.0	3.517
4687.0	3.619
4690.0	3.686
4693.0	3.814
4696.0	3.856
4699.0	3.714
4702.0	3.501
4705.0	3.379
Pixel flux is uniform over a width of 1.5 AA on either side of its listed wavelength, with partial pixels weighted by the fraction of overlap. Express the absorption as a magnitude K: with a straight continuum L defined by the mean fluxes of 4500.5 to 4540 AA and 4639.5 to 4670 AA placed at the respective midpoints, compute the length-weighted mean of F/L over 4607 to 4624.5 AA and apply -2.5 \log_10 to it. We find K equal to -0.133 mag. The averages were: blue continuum 3.03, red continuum 3.65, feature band 3.92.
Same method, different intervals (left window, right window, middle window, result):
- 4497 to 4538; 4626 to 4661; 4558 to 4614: -0.08 mag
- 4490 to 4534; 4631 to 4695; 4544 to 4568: -0.06 mag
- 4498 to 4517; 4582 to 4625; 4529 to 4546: 0.22 mag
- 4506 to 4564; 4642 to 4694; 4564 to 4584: -0.11 mag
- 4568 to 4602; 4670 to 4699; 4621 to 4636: -0.07 mag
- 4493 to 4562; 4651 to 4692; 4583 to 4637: -0.09 mag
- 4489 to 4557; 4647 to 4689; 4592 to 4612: -0.09 mag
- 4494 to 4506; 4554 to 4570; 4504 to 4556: 0.12 mag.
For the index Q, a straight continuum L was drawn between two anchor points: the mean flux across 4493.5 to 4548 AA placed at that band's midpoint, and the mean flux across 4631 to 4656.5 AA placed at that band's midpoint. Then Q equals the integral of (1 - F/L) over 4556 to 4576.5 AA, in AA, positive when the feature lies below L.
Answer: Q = -2.7 AA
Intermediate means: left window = 3.06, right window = 3.63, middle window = 3.69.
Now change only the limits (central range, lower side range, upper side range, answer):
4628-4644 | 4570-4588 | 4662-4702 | -0.5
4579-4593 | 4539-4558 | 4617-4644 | 0.1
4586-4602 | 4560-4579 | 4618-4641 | 0.8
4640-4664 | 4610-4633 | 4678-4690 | 0.5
